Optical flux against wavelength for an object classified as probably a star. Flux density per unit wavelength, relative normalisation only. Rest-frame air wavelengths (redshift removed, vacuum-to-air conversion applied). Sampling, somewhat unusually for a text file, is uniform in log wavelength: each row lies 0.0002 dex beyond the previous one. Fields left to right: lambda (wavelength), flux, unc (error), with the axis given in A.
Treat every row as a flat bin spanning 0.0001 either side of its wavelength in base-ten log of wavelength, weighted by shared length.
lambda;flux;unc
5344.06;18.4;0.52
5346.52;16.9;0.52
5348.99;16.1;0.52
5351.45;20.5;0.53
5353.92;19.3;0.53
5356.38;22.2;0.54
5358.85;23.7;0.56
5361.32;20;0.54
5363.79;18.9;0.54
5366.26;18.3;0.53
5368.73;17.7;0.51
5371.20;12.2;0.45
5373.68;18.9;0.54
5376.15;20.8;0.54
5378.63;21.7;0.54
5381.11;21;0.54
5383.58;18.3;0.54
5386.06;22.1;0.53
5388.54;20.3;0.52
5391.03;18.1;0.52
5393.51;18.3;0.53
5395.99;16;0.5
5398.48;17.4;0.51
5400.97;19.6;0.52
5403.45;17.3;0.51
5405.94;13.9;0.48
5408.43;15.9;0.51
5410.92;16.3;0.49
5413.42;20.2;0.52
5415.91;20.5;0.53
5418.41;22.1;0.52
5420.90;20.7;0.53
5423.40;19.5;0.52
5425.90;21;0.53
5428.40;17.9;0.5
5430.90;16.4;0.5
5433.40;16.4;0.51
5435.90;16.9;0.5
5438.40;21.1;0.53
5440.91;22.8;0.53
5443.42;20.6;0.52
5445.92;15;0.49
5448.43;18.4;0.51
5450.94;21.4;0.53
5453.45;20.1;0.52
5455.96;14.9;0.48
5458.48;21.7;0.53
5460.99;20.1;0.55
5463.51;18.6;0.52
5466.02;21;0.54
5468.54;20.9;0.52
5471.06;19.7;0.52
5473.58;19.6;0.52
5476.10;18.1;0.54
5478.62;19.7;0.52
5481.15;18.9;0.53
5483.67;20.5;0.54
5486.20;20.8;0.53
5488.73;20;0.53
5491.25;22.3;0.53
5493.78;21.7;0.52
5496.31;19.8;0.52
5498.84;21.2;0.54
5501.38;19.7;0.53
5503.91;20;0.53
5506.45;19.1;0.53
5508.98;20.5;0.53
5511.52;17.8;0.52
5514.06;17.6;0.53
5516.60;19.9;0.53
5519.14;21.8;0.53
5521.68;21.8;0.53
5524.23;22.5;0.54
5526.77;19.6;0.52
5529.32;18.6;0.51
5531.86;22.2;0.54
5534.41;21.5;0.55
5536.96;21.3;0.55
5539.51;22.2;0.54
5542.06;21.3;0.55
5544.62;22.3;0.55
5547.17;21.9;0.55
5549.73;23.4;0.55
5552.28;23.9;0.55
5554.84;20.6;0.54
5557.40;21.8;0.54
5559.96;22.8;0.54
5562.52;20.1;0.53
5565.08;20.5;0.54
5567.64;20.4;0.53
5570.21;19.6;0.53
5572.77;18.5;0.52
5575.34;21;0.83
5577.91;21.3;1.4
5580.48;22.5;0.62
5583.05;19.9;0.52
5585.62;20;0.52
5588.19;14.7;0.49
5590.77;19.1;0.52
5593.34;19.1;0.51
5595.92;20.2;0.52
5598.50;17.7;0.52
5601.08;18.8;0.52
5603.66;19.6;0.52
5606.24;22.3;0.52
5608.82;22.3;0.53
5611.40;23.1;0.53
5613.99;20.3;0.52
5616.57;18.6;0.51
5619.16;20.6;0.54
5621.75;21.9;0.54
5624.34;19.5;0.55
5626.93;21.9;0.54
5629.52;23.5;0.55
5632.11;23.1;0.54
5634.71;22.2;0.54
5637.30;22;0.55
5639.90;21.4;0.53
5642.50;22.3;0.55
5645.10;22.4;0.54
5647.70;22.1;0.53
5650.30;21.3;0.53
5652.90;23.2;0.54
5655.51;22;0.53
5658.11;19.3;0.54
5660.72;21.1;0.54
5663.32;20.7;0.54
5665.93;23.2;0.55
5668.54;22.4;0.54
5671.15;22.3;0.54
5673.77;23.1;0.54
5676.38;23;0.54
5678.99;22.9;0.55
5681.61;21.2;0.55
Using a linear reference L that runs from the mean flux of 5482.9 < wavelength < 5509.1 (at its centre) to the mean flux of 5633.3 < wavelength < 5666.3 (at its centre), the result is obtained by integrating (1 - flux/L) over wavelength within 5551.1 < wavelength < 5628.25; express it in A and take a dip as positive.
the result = 3.07 A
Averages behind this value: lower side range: 20.5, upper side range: 21.7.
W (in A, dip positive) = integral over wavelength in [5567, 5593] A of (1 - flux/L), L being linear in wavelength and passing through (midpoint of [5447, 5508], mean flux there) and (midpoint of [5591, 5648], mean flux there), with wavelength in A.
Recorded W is 1.4 A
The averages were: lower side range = 19.9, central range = 19.7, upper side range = 21.1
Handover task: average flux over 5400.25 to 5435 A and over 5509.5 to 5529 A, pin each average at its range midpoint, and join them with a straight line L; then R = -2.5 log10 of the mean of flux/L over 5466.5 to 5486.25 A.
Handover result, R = -0.02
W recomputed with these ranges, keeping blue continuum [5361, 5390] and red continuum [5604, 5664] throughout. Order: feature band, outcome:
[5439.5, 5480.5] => 0.9 A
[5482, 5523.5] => 0.1 A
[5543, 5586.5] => -0.6 A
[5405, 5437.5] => 2.0 A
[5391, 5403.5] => 1.0 A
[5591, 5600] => 0.9 A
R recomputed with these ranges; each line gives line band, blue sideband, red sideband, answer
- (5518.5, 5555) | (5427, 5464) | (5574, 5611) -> -0.11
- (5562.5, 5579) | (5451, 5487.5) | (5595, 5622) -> 0.00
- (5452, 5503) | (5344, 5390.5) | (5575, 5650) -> 0.00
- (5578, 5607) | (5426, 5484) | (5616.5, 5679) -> 0.09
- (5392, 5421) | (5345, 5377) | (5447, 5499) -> 0.07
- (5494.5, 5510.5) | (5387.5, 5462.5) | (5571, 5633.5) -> -0.03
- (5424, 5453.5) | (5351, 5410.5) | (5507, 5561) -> 0.04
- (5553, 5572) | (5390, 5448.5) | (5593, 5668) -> -0.03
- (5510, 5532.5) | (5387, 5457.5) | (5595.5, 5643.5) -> -0.02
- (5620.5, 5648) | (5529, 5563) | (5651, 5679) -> 0.00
